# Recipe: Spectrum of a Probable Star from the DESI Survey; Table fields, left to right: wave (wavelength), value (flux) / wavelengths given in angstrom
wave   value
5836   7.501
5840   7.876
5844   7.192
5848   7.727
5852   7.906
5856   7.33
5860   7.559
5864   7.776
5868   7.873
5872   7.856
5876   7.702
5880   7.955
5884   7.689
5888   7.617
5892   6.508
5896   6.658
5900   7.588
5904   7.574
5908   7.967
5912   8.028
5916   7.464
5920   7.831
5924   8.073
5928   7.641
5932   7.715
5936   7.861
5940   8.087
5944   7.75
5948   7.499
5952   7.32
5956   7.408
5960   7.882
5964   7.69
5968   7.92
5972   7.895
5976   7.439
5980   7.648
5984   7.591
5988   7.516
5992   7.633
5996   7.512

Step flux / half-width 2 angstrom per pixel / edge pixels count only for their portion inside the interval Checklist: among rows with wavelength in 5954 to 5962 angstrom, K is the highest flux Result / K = 7.882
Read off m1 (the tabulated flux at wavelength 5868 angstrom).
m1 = 7.873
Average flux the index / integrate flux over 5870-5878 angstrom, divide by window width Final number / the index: 7.78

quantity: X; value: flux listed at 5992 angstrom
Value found 7.633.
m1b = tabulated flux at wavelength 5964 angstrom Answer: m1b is 7.69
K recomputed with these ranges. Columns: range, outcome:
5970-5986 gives 7.895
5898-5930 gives 8.073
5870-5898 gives 7.955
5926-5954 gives 8.087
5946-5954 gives 7.499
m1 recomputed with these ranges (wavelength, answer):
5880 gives 7.955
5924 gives 8.073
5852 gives 7.906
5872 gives 7.856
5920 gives 7.831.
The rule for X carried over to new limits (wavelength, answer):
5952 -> 7.32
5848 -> 7.727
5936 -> 7.861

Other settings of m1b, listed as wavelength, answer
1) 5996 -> 7.512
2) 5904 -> 7.574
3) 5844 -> 7.192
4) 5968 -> 7.92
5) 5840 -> 7.876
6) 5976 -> 7.439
